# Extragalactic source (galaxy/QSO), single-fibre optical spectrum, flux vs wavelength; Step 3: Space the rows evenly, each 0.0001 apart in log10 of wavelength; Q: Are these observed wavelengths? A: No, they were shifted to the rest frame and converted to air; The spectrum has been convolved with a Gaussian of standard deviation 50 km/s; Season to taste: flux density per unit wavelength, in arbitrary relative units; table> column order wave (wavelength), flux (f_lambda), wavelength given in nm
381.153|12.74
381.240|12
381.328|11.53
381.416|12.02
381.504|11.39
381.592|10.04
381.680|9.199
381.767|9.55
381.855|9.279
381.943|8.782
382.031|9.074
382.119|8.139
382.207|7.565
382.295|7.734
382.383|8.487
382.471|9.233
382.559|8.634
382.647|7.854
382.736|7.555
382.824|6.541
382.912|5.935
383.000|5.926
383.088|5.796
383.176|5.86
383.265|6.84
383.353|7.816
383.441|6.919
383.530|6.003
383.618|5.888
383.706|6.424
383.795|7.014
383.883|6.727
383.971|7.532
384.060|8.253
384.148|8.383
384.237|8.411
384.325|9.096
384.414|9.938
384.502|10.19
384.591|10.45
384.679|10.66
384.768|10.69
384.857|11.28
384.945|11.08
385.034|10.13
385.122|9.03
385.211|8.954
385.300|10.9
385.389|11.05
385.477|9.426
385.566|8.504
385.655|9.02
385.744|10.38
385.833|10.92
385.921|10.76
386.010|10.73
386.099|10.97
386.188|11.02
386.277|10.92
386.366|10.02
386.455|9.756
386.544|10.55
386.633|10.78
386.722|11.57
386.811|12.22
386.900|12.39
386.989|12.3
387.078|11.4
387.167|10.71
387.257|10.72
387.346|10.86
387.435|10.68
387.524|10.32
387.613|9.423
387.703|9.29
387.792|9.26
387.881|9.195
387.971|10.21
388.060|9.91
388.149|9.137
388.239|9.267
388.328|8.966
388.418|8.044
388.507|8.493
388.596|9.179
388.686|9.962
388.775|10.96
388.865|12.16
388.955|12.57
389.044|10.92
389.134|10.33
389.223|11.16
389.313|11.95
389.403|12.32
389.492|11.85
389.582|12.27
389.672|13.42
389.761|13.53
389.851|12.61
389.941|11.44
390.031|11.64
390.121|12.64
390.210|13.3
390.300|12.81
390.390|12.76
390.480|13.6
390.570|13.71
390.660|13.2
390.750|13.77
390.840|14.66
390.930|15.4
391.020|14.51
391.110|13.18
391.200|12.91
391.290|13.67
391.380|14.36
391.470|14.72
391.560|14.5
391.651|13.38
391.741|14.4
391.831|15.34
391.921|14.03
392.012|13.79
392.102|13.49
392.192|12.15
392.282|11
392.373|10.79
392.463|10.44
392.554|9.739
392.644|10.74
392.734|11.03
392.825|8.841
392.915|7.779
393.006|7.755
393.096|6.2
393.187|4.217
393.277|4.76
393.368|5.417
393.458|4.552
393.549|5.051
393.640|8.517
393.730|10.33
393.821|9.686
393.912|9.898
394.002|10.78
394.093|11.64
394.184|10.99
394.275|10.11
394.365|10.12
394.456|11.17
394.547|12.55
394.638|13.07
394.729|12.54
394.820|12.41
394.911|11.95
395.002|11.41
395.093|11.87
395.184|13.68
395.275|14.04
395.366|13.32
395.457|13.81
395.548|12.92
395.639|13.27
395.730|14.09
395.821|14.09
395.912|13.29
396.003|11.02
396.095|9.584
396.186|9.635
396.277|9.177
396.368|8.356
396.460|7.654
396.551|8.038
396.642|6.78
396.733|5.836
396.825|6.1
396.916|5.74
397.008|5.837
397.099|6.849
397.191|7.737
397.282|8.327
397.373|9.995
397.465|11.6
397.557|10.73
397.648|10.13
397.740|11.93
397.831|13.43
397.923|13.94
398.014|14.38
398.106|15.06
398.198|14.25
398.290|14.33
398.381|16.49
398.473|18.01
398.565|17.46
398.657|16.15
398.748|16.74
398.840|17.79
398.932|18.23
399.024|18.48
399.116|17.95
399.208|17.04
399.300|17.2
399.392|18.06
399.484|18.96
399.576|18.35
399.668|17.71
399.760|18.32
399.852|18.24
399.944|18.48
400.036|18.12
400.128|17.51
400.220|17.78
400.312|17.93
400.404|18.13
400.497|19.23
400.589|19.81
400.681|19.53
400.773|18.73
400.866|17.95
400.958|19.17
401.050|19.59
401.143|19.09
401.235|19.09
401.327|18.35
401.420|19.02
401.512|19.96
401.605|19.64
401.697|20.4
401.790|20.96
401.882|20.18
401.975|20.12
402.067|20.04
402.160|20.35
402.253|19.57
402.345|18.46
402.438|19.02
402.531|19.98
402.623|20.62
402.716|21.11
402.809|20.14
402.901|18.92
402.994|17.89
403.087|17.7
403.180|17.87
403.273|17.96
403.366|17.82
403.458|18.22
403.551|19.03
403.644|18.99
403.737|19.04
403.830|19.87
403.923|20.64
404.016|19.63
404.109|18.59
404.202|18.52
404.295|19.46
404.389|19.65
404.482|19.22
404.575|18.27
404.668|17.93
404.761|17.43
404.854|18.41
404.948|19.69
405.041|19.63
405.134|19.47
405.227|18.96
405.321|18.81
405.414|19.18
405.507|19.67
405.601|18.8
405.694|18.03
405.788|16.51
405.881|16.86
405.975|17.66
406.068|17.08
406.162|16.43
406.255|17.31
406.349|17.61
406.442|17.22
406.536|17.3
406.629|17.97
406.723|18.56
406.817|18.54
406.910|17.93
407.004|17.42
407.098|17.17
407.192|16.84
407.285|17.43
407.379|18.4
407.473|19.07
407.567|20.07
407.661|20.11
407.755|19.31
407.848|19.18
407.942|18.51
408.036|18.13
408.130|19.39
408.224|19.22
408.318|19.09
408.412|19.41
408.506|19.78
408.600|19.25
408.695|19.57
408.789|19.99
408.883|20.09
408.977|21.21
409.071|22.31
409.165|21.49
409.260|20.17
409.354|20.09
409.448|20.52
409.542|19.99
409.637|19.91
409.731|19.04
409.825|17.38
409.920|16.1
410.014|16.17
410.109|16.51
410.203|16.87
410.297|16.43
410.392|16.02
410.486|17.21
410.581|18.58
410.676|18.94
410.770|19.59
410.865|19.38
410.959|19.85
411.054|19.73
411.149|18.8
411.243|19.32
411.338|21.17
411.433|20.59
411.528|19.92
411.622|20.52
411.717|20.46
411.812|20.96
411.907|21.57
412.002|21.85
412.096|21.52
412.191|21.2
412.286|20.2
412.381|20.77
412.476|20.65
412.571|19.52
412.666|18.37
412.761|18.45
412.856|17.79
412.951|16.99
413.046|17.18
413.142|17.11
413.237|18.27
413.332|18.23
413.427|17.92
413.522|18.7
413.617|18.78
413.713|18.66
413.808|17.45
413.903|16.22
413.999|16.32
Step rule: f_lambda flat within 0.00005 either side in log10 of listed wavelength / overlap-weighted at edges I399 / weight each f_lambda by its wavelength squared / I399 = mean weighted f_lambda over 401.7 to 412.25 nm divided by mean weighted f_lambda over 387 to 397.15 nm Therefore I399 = 1.9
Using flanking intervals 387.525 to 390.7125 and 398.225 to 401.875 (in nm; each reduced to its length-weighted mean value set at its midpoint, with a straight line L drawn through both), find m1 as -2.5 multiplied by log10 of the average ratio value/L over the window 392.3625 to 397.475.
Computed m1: 0.461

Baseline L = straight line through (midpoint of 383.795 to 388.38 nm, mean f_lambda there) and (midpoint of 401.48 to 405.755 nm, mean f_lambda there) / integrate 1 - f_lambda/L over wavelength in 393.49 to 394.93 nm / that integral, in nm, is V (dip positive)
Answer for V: 0.374 nm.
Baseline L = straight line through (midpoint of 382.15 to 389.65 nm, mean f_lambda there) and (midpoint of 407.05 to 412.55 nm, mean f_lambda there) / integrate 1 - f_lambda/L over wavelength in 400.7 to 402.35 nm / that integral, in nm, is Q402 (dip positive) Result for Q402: -0.37 nm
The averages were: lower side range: 9.55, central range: 19.5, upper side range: 19.4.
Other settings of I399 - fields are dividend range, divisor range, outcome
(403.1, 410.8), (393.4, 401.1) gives 1.46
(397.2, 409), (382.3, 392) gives 1.85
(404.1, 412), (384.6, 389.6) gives 2.00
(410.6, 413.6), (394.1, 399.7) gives 1.66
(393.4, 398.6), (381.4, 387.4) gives 1.26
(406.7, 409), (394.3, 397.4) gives 1.92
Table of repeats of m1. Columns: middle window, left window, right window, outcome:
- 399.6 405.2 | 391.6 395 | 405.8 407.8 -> -0.232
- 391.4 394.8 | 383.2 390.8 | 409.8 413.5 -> 0.189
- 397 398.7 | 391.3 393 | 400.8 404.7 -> 0.263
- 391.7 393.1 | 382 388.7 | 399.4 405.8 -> 0.173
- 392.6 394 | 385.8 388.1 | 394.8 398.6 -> 0.392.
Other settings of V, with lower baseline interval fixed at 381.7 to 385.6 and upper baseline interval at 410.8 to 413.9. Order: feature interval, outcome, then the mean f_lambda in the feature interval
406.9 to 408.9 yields -0.13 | 18.9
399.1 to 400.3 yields -0.28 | 18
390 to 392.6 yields -0.44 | 13.2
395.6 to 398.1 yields 0.65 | 9.98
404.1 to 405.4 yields -0.19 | 18.9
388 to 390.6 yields -0.20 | 11.4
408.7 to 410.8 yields -0.05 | 18.9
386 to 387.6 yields -0.23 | 11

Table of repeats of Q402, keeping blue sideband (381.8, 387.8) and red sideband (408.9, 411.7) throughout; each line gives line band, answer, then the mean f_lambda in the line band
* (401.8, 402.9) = -0.269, 20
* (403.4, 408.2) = -0.316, 18.5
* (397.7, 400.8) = -0.483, 17.2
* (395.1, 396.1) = 0.023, 13.1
